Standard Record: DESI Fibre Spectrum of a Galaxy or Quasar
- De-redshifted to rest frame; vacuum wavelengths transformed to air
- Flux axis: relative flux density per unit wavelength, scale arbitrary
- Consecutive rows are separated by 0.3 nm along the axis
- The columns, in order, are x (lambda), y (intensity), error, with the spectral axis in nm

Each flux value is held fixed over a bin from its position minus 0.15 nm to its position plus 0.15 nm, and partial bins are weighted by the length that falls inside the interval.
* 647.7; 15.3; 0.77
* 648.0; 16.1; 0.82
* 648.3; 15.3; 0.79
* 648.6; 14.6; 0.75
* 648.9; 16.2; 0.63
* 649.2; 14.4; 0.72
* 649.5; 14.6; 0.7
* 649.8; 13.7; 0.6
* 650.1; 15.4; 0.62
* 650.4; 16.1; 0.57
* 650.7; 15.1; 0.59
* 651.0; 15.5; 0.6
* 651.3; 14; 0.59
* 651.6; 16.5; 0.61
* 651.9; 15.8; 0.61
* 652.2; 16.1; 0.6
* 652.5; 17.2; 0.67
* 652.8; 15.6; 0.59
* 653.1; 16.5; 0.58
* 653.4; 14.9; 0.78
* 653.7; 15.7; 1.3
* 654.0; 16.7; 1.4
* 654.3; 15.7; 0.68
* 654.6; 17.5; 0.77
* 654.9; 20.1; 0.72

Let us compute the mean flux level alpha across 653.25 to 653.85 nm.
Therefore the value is 15.3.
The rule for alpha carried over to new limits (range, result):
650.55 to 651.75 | 15.3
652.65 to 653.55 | 15.7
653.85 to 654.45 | 16.2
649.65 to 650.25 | 14.6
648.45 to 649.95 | 14.7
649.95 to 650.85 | 15.5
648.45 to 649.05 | 15.4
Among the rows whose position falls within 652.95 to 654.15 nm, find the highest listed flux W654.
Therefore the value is 16.7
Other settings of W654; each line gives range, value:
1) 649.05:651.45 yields 16.1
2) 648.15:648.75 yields 15.3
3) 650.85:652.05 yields 16.5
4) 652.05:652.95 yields 17.2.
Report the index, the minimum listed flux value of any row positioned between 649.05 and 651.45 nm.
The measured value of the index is 13.7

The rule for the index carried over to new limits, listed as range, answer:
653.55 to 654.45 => 15.7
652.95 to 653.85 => 14.9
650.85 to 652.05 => 14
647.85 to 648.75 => 14.6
